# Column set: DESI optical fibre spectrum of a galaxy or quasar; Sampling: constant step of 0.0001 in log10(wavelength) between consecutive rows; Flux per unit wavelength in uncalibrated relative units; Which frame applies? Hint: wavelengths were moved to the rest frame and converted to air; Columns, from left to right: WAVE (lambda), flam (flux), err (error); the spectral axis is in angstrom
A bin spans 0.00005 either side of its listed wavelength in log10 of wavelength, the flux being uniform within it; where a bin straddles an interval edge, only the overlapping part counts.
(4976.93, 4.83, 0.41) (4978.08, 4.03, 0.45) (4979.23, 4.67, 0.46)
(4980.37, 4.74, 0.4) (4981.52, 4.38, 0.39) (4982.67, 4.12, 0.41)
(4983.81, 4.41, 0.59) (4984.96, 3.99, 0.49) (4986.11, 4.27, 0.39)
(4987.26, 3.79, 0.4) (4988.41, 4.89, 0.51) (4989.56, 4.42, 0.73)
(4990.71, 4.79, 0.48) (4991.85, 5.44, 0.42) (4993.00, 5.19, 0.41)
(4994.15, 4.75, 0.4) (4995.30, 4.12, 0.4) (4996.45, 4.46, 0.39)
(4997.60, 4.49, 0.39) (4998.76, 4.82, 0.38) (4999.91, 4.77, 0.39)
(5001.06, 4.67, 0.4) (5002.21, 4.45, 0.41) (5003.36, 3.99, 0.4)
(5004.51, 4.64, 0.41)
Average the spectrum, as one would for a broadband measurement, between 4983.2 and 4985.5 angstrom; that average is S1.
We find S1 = 4.21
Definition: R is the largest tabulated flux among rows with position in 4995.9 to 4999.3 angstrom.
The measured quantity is 4.82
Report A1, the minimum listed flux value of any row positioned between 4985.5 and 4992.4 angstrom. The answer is 3.79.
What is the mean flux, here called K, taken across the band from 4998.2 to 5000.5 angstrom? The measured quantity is 4.8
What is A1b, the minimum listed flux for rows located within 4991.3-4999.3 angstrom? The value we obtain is 4.12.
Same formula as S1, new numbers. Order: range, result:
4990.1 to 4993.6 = 5.14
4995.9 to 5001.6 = 4.64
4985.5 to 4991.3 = 4.44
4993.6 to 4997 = 4.44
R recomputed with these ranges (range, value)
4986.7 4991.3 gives 4.89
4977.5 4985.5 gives 4.74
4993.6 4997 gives 4.75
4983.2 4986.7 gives 4.41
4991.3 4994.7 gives 5.44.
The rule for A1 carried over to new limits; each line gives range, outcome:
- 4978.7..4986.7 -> 3.99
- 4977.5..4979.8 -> 4.03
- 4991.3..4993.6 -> 5.19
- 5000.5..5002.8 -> 4.45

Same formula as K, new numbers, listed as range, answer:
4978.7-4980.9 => 4.72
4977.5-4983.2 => 4.39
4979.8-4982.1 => 4.55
